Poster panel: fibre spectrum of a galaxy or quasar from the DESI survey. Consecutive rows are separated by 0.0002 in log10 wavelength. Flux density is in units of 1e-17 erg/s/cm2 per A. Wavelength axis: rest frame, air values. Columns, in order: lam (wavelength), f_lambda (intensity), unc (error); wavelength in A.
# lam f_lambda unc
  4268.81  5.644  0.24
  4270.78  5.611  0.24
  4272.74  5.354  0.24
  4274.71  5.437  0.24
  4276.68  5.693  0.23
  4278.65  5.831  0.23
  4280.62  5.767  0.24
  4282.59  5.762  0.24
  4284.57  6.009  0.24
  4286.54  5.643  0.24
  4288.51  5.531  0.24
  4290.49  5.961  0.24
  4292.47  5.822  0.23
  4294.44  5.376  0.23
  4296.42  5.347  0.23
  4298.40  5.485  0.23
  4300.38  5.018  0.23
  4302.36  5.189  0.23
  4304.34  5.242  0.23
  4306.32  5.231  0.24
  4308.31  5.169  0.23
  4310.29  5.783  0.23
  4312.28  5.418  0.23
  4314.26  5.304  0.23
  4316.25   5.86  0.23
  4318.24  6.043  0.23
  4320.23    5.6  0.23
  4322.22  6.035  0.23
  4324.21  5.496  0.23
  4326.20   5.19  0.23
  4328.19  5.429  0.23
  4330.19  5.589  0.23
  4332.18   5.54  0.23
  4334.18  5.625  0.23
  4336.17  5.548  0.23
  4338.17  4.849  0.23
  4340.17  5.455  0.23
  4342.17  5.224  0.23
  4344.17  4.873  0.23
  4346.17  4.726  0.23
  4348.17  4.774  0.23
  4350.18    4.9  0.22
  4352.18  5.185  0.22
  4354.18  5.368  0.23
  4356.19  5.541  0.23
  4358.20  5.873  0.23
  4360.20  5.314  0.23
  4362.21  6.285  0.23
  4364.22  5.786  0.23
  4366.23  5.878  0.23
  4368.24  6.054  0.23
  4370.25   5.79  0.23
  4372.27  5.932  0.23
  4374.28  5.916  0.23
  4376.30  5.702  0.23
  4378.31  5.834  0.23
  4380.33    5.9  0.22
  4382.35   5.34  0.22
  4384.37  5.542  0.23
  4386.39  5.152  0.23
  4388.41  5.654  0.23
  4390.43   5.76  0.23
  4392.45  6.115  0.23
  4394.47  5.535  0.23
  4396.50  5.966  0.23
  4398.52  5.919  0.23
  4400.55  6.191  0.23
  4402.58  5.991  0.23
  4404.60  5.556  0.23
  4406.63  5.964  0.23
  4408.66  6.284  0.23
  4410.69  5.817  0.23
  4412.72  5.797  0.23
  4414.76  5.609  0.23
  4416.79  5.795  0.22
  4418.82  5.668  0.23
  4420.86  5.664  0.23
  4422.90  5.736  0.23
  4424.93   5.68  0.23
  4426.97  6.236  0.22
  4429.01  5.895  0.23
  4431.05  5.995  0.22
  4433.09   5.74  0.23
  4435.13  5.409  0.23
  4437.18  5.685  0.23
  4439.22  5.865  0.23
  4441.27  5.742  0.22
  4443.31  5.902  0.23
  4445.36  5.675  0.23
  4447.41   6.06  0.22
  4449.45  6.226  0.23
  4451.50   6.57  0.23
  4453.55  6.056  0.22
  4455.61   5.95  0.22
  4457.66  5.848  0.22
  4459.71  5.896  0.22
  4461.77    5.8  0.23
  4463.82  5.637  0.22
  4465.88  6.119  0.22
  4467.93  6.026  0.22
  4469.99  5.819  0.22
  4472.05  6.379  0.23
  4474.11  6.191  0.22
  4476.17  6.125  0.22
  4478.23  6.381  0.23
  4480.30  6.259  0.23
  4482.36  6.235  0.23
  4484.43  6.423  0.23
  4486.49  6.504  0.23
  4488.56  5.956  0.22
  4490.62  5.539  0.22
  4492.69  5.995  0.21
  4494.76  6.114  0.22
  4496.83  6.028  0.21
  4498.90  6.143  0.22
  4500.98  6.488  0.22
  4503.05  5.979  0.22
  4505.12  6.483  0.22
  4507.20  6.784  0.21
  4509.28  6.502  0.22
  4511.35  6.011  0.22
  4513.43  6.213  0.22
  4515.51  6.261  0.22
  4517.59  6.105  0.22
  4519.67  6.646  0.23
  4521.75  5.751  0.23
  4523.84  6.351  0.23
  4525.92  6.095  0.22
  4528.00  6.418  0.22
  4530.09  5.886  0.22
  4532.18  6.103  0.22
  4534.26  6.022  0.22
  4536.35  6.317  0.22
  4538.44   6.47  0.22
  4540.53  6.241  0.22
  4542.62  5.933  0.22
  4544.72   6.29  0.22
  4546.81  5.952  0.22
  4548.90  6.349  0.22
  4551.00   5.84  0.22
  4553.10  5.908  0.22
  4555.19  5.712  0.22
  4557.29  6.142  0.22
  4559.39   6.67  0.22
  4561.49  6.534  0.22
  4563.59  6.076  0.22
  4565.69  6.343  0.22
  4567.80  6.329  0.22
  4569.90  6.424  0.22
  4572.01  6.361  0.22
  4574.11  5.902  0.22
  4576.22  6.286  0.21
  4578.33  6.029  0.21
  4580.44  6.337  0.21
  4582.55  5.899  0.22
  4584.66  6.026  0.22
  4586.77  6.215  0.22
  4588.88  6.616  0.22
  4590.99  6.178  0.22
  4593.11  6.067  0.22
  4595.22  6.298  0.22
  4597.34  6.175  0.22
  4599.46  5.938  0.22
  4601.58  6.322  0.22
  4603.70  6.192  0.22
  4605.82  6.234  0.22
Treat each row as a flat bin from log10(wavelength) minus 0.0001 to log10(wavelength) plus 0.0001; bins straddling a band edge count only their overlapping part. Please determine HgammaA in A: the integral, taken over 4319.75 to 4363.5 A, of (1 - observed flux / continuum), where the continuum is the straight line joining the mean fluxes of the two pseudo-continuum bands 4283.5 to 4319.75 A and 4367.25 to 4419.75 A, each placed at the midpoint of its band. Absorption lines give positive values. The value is 2.0 A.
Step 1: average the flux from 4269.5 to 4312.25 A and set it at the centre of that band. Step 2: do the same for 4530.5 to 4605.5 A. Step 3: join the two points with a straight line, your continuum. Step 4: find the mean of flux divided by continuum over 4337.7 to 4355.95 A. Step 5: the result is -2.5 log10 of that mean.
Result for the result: 0.12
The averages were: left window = 5.53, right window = 6.18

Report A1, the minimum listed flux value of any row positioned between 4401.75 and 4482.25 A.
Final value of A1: 5.409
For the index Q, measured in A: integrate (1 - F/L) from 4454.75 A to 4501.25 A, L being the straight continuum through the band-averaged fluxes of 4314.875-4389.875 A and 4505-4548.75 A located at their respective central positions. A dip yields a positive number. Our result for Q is -0.3 A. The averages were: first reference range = 5.54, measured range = 6.07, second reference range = 6.23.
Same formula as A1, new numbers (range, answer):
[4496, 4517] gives 5.979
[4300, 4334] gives 5.018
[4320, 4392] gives 4.726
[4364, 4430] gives 5.152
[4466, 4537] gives 5.539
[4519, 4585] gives 5.712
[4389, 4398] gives 5.535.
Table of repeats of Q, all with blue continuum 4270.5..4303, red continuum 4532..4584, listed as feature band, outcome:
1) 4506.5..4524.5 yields -0.6 A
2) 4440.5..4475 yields -0.2 A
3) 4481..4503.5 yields -0.4 A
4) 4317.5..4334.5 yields 0.2 A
